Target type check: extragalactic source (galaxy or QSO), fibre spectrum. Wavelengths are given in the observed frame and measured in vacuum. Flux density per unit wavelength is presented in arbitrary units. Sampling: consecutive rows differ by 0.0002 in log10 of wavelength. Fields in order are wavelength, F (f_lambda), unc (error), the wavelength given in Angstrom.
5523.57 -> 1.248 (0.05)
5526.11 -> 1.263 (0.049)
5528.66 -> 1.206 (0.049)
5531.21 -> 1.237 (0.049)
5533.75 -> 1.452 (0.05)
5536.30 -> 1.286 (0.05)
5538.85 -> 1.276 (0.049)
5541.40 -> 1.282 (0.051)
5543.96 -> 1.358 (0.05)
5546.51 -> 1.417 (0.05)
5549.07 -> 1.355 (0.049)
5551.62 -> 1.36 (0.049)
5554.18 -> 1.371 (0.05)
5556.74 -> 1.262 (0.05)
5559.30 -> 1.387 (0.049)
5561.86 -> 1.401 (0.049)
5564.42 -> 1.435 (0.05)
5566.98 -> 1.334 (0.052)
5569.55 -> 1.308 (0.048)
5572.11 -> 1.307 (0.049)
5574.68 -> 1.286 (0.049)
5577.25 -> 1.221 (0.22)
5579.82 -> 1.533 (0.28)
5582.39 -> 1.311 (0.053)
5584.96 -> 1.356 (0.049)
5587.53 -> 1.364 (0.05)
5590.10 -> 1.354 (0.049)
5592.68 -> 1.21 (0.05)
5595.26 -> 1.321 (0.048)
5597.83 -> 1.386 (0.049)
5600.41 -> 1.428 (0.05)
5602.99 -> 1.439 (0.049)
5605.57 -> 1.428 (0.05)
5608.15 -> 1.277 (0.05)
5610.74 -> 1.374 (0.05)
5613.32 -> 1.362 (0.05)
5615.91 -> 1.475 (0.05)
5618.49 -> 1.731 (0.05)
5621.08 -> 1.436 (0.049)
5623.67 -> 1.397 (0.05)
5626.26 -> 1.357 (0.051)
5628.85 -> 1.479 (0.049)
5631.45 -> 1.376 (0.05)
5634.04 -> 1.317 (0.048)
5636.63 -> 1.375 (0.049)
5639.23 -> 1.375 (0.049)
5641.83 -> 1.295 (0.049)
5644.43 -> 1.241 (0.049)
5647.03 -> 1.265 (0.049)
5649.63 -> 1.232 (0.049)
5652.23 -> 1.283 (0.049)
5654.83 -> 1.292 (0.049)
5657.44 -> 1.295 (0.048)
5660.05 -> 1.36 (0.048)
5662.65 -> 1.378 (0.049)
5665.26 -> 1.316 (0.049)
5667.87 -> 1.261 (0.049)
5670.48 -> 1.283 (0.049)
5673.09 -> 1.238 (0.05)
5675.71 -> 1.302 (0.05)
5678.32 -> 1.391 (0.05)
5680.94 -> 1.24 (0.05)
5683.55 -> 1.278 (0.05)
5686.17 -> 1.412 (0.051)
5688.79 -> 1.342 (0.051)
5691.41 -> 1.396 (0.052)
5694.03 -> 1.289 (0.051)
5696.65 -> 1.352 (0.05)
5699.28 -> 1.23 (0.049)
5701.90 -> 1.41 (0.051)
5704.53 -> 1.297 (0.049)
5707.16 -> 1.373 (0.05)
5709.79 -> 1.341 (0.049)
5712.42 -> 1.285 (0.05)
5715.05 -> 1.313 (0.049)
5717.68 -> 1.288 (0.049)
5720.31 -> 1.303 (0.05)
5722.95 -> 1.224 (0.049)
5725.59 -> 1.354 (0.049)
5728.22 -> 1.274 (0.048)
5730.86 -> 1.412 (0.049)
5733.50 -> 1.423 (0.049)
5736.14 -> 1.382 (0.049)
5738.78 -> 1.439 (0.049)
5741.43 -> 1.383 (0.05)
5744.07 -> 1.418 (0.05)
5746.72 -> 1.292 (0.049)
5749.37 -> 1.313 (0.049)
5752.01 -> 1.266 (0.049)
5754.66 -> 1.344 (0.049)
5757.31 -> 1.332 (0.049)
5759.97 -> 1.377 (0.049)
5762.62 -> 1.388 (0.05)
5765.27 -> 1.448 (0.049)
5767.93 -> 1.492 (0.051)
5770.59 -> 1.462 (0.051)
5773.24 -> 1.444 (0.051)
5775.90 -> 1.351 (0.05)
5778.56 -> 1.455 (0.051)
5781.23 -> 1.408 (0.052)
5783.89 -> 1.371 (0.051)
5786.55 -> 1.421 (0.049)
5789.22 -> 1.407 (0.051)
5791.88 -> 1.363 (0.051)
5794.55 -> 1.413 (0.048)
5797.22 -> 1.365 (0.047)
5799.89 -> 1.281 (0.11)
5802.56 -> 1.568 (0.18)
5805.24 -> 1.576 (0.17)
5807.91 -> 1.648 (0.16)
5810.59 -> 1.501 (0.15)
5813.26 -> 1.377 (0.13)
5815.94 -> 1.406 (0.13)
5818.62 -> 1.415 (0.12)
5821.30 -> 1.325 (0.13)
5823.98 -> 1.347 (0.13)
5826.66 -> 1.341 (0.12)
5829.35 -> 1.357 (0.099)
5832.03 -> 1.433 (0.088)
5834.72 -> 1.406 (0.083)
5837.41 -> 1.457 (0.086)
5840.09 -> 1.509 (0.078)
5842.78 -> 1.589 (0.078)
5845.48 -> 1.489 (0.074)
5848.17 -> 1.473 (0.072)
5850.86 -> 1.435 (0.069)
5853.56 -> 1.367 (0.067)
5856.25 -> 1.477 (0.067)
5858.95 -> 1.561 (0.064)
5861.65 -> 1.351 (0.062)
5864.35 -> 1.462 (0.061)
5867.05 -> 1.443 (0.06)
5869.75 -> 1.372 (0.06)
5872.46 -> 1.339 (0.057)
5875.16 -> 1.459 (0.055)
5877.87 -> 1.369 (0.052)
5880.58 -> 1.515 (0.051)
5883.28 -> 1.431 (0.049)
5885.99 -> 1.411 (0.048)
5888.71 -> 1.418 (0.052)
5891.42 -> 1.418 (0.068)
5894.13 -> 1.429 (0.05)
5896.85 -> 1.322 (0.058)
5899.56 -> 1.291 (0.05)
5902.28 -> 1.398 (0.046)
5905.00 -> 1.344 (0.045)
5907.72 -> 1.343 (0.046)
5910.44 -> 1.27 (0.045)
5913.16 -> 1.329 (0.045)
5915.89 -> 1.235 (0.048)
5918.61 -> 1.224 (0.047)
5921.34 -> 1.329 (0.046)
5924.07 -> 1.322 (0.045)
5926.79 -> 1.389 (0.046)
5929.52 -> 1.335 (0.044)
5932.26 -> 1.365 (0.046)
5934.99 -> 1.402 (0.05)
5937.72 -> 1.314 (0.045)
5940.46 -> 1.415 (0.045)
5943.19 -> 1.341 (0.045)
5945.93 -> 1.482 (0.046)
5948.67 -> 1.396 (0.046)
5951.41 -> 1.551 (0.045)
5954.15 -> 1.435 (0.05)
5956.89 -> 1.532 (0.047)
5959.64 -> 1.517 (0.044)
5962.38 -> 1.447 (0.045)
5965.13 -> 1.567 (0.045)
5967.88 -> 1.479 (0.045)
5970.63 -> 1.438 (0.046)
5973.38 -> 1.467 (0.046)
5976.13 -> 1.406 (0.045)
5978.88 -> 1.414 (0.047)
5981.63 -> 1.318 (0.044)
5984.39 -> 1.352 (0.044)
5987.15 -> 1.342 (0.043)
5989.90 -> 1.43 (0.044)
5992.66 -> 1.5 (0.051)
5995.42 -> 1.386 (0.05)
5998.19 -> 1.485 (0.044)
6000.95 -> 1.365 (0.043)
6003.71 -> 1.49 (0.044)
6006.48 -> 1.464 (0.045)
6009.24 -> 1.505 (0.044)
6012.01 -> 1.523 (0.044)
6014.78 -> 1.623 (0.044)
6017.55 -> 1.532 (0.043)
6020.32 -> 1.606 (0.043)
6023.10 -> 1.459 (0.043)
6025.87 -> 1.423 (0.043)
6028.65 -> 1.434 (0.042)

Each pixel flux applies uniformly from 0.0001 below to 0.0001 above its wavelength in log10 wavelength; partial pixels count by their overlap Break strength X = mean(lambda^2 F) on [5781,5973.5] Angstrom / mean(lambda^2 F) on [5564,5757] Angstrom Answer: 1.13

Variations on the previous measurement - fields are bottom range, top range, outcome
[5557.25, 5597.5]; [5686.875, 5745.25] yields 1.05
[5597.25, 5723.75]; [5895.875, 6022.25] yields 1.17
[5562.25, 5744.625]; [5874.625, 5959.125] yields 1.12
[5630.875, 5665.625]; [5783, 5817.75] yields 1.16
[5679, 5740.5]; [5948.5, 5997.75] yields 1.19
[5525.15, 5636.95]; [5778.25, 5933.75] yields 1.13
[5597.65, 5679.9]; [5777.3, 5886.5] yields 1.13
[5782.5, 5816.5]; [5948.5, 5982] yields 1.08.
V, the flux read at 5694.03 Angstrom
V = 1.289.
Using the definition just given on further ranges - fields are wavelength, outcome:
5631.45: 1.376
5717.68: 1.288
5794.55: 1.413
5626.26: 1.357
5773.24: 1.444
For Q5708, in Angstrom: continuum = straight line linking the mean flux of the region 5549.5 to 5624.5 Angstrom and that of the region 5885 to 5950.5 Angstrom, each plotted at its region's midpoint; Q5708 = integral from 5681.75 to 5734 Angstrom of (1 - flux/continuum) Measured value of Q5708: 1.5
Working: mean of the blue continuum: 1.37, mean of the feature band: 1.33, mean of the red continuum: 1.36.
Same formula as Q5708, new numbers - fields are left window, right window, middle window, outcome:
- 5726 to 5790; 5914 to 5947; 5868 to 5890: -0.9 Angstrom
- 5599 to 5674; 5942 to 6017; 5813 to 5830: 0.5 Angstrom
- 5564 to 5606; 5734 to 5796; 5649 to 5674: 1.3 Angstrom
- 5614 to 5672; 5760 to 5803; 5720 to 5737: 0.6 Angstrom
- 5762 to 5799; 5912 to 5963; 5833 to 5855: -1.0 Angstrom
